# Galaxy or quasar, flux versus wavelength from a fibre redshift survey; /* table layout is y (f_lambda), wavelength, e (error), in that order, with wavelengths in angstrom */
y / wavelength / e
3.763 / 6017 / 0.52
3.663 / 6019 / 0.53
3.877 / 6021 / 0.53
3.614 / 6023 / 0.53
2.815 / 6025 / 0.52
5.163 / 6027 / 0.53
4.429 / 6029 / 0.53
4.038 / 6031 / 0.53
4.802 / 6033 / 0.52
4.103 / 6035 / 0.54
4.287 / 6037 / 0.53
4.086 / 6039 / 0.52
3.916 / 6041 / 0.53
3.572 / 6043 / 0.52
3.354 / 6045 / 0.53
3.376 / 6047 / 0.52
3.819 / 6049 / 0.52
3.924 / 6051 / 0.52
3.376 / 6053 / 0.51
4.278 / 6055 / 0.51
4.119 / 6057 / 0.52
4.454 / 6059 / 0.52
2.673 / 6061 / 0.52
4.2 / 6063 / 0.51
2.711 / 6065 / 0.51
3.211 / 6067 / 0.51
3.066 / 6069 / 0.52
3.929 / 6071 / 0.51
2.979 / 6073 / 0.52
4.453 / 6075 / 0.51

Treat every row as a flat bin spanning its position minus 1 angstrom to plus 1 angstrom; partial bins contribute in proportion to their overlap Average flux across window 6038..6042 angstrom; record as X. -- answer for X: 4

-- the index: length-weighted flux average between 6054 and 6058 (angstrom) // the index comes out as 4.2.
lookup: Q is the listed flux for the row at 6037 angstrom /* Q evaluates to 4.287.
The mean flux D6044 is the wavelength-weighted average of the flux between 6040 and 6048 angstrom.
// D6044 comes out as 3.55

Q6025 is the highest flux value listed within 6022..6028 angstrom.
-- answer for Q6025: 5.163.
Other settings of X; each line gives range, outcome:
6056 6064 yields 3.86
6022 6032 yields 4.01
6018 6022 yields 3.77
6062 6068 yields 3.37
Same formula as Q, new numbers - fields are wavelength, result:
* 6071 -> 3.929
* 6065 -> 2.711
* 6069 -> 3.066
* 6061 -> 2.673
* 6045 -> 3.354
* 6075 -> 4.453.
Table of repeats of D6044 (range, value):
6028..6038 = 4.33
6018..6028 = 3.83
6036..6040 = 4.19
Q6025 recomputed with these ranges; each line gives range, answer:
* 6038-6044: 4.086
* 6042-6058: 4.278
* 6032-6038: 4.802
